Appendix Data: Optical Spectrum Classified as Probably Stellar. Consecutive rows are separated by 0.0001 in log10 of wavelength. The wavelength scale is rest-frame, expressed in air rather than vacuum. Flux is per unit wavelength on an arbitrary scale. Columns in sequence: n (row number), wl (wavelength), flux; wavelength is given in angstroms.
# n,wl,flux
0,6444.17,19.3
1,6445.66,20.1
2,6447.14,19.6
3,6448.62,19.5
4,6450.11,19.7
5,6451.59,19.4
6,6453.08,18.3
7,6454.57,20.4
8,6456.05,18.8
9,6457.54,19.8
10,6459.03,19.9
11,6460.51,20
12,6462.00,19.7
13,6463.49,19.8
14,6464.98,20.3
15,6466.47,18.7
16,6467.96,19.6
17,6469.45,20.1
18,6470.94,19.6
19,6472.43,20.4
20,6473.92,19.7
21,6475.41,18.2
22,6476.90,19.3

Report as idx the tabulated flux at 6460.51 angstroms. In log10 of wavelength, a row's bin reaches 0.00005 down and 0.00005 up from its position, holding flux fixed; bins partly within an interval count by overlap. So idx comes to 20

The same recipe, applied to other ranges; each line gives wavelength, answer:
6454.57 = 20.4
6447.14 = 19.6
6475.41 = 18.2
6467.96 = 19.6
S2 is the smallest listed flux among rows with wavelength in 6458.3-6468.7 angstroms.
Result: 18.7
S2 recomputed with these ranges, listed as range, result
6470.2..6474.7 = 19.6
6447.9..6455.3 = 18.3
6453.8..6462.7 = 18.8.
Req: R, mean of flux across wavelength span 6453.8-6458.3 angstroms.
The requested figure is 19.6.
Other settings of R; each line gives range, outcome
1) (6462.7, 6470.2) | 19.7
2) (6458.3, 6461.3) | 20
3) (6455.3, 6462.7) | 19.7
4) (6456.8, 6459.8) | 19.9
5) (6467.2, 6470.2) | 19.8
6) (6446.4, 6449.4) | 19.6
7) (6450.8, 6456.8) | 19.2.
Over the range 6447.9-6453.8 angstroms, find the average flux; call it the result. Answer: 19.2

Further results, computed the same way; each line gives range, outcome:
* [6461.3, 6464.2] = 19.7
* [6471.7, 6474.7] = 20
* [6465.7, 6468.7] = 19.1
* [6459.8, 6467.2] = 19.7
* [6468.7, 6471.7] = 19.8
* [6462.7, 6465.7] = 20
